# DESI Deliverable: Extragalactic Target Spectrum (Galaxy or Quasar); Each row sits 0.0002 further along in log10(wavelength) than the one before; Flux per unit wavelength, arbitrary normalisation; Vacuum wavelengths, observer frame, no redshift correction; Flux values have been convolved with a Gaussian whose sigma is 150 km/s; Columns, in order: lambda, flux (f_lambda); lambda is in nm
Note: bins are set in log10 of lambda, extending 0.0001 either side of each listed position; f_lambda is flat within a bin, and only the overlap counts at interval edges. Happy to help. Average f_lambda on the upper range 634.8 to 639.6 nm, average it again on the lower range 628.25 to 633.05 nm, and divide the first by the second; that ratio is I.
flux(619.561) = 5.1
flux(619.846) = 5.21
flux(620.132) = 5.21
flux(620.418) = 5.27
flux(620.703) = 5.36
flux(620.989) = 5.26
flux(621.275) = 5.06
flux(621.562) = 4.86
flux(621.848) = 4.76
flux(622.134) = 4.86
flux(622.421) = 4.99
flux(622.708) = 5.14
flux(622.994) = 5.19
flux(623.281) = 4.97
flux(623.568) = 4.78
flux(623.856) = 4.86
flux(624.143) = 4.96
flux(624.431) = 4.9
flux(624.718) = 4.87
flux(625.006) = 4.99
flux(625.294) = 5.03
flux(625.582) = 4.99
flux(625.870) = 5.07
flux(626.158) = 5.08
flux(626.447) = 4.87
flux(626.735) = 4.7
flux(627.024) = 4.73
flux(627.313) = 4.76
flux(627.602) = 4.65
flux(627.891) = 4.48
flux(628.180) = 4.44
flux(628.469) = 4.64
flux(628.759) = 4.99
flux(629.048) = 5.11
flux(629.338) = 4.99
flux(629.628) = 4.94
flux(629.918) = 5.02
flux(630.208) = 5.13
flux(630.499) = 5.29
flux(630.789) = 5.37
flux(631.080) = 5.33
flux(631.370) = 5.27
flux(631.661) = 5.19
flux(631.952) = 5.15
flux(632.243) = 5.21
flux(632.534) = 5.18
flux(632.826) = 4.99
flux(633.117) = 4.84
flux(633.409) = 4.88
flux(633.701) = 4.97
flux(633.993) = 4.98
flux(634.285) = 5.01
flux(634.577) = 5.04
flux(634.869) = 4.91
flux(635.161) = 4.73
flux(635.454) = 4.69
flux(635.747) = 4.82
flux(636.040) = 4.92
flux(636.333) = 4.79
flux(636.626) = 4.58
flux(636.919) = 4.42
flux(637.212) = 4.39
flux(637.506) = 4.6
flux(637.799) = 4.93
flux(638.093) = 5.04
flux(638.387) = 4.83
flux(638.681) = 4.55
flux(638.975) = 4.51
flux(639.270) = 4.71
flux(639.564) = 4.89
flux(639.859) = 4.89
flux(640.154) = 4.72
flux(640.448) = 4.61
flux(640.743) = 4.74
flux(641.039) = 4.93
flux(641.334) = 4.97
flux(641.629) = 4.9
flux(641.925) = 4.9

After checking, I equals 0.93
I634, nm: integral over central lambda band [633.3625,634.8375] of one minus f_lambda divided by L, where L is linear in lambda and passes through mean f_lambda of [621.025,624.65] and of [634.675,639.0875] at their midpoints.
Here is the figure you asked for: -0.07 nm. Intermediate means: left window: 4.95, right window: 4.72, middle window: 4.98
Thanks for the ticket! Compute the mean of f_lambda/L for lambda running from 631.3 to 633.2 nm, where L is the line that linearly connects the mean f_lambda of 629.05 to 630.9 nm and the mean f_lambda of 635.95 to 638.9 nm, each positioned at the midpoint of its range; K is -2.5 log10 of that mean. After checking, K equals -0.03 mag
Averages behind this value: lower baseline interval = 5.12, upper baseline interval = 4.7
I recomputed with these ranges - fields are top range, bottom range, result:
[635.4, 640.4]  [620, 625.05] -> 0.94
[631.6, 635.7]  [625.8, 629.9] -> 1.03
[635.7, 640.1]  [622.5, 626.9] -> 0.95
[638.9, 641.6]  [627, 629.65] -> 1.00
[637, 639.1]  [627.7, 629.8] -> 0.98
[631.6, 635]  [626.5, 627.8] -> 1.07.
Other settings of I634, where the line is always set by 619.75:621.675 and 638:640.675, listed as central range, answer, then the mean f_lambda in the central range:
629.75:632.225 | -0.14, 5.22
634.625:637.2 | 0.05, 4.73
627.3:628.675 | 0.11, 4.6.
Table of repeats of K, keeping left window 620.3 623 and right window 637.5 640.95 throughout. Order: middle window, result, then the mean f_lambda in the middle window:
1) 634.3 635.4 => -0.01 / 4.89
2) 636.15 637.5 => 0.06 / 4.56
